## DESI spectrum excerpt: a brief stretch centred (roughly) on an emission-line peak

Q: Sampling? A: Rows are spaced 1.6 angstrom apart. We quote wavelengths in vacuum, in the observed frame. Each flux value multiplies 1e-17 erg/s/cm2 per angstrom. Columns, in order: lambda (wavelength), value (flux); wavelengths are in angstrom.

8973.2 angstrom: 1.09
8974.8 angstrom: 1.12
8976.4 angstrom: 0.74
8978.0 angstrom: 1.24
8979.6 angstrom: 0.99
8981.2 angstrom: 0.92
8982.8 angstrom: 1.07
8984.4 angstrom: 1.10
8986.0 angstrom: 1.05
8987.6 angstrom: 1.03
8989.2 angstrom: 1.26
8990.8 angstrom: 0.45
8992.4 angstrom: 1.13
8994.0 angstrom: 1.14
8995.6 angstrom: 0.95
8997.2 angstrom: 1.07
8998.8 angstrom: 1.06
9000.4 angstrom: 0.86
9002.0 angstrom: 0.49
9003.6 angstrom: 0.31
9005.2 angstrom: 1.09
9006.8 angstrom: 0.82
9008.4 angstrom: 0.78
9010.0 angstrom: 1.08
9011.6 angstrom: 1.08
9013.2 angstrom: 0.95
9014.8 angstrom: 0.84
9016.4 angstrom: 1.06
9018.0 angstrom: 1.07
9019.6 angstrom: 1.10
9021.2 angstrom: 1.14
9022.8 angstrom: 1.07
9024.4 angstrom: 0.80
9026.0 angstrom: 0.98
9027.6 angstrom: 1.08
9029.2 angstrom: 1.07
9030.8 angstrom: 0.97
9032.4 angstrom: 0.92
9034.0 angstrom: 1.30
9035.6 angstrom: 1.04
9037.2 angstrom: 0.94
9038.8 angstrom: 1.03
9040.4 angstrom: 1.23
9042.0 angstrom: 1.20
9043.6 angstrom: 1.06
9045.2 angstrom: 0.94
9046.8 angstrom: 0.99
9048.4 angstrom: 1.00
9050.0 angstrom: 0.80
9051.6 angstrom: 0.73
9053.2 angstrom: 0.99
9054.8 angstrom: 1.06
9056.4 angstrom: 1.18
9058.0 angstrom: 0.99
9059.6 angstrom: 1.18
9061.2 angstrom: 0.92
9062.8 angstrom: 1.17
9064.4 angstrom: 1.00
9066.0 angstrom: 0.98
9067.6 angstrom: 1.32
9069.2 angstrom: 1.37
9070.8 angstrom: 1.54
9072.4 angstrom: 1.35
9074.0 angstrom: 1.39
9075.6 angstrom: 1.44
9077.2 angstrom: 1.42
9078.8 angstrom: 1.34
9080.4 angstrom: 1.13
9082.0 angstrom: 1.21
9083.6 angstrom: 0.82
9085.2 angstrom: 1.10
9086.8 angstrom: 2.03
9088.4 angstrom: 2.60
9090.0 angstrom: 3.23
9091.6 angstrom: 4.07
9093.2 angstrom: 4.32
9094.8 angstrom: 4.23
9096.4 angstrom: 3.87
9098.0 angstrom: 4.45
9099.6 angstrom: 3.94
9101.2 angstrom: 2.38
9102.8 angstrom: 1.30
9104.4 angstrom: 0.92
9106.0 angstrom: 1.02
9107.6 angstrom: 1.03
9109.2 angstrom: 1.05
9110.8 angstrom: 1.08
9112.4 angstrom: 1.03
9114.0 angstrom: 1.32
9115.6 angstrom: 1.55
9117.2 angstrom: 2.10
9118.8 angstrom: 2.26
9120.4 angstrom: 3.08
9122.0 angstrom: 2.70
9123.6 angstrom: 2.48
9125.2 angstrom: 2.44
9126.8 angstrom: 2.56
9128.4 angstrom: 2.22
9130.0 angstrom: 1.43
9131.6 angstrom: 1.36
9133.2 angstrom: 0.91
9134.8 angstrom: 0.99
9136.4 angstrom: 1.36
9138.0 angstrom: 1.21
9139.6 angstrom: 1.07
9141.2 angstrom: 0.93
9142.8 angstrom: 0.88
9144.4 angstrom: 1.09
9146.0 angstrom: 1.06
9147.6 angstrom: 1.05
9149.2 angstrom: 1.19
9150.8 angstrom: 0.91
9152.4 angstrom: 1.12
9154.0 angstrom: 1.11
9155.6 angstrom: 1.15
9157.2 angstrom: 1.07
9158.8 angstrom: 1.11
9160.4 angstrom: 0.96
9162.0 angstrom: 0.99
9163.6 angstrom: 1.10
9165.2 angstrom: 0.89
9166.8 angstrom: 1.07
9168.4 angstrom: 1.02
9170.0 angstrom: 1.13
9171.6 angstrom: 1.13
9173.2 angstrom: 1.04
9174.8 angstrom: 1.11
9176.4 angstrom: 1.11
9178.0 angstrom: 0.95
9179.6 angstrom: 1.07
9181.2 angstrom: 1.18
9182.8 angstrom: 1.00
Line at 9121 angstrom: [N II]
